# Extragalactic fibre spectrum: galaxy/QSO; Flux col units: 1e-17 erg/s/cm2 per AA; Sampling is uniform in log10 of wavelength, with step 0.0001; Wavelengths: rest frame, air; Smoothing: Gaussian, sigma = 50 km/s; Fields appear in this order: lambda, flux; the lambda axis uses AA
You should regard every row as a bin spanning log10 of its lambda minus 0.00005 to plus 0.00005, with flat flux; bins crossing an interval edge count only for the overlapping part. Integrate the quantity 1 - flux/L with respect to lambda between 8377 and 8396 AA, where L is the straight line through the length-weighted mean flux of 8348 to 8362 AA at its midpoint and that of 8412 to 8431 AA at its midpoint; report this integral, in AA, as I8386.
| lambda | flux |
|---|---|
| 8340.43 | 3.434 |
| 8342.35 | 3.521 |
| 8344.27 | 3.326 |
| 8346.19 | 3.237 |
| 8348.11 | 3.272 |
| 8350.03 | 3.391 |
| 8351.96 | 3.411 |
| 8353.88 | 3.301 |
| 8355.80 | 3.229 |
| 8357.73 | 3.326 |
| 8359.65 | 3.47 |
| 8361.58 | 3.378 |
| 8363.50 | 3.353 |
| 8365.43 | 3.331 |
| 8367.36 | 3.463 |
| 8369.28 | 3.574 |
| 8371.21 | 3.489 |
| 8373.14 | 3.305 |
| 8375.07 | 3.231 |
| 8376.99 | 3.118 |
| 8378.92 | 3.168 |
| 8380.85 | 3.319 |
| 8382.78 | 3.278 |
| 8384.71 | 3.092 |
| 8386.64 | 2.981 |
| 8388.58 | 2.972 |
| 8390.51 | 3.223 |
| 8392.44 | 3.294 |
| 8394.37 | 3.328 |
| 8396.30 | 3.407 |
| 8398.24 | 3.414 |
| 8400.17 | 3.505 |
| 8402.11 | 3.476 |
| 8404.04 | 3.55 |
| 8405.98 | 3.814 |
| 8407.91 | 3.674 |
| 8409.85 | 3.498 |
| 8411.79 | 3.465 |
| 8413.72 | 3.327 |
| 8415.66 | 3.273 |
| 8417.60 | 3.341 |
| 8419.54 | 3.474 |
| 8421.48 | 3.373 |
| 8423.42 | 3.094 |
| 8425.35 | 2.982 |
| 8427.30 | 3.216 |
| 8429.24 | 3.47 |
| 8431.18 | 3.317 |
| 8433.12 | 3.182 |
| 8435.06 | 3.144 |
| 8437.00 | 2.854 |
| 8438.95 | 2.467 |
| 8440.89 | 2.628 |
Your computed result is 0.8 AA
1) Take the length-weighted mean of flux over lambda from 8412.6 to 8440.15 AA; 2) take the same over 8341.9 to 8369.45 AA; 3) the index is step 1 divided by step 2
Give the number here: 0.94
